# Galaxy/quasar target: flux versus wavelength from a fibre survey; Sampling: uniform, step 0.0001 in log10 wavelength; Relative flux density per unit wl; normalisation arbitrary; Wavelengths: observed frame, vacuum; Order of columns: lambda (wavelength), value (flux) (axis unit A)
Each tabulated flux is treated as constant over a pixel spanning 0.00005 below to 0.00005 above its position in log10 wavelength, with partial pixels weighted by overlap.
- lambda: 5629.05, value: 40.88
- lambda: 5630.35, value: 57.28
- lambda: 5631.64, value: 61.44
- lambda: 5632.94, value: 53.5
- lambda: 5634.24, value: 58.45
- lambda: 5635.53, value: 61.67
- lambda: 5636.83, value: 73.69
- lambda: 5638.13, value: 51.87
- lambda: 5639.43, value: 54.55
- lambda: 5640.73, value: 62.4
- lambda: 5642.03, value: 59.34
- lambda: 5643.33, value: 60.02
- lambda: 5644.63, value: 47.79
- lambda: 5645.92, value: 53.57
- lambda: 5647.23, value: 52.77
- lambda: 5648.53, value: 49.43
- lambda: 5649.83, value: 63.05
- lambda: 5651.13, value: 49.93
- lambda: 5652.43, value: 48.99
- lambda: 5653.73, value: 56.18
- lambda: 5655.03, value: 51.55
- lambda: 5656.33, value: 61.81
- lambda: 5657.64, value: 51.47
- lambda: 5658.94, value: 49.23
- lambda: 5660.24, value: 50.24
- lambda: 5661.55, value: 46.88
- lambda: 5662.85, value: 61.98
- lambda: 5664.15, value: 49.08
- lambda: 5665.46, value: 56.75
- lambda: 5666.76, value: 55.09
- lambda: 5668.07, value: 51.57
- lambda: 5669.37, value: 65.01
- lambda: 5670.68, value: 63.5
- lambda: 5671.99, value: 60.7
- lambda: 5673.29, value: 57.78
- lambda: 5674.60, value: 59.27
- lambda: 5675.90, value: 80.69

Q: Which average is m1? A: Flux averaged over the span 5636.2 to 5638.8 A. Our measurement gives 62.6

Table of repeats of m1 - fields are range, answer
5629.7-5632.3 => 59.4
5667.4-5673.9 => 59.7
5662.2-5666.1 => 55.9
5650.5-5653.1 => 49.6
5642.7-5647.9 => 53.5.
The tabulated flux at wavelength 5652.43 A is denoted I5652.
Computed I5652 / 48.99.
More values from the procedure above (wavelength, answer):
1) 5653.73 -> 56.18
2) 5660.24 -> 50.24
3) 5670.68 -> 63.5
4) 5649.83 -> 63.05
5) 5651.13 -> 49.93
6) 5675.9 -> 80.69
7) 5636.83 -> 73.69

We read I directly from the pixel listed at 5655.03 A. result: 51.55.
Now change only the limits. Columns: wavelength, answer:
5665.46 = 56.75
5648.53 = 49.43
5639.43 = 54.55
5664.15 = 49.08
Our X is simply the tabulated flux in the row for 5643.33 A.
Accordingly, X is 60.02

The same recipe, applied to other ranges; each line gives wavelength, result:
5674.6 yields 59.27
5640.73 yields 62.4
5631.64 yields 61.44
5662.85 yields 61.98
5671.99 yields 60.7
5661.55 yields 46.88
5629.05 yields 40.88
